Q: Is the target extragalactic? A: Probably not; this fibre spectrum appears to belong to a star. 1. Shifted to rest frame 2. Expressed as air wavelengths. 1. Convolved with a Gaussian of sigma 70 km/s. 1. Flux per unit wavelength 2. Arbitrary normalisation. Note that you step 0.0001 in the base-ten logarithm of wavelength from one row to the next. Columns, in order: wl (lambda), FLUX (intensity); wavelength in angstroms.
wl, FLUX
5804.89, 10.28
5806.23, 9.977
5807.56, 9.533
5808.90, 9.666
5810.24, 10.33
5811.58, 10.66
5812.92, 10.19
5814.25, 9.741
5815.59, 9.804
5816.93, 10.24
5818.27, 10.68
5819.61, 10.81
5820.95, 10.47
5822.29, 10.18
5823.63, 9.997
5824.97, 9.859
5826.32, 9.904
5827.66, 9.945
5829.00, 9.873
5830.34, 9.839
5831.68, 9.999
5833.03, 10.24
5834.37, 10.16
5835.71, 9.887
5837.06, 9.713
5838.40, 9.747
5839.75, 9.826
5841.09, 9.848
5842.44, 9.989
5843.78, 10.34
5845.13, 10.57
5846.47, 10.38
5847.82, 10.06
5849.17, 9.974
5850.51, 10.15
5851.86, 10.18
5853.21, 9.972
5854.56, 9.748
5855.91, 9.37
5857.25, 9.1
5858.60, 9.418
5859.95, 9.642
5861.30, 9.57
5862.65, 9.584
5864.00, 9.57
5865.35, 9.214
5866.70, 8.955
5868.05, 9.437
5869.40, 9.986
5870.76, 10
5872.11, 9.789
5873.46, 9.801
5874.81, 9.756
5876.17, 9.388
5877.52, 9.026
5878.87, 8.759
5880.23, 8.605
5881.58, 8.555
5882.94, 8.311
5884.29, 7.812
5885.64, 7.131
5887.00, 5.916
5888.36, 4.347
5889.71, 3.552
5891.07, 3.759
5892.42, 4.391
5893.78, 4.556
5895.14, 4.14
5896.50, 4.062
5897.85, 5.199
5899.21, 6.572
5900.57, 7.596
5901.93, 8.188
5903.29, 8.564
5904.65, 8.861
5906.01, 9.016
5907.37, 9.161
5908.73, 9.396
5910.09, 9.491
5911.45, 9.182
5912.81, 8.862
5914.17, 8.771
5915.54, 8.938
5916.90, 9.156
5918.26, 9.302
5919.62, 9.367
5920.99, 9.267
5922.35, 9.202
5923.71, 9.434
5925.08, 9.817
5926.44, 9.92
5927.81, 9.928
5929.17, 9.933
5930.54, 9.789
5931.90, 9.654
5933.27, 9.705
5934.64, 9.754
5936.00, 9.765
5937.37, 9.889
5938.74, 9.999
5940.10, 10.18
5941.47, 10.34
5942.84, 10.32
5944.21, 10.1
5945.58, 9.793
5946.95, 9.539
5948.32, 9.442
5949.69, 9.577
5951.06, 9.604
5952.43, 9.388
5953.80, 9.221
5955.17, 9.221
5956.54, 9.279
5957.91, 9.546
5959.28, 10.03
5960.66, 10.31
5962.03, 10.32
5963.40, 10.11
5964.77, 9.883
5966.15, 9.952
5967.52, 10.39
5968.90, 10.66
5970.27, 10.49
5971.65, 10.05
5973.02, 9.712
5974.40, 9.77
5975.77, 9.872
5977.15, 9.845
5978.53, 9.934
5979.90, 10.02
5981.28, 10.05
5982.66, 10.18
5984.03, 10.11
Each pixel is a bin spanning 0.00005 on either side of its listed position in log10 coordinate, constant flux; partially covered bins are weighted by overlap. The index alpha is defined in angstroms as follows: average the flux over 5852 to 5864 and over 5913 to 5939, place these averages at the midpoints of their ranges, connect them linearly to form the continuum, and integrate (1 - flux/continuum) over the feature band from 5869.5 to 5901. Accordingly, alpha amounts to 8.3 angstroms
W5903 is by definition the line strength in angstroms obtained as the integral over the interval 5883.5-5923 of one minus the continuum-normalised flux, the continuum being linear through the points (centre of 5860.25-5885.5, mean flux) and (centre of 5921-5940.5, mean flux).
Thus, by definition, 8.9 angstroms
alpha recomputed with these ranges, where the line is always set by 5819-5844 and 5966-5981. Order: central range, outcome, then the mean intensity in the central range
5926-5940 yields 0.3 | 9.85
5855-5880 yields 1.5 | 9.45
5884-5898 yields 7.2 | 4.9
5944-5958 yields 0.8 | 9.5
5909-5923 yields 1.2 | 9.16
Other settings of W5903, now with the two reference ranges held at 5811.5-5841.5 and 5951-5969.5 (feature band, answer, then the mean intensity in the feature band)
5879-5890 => 3.29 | 6.99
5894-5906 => 3.92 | 6.7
